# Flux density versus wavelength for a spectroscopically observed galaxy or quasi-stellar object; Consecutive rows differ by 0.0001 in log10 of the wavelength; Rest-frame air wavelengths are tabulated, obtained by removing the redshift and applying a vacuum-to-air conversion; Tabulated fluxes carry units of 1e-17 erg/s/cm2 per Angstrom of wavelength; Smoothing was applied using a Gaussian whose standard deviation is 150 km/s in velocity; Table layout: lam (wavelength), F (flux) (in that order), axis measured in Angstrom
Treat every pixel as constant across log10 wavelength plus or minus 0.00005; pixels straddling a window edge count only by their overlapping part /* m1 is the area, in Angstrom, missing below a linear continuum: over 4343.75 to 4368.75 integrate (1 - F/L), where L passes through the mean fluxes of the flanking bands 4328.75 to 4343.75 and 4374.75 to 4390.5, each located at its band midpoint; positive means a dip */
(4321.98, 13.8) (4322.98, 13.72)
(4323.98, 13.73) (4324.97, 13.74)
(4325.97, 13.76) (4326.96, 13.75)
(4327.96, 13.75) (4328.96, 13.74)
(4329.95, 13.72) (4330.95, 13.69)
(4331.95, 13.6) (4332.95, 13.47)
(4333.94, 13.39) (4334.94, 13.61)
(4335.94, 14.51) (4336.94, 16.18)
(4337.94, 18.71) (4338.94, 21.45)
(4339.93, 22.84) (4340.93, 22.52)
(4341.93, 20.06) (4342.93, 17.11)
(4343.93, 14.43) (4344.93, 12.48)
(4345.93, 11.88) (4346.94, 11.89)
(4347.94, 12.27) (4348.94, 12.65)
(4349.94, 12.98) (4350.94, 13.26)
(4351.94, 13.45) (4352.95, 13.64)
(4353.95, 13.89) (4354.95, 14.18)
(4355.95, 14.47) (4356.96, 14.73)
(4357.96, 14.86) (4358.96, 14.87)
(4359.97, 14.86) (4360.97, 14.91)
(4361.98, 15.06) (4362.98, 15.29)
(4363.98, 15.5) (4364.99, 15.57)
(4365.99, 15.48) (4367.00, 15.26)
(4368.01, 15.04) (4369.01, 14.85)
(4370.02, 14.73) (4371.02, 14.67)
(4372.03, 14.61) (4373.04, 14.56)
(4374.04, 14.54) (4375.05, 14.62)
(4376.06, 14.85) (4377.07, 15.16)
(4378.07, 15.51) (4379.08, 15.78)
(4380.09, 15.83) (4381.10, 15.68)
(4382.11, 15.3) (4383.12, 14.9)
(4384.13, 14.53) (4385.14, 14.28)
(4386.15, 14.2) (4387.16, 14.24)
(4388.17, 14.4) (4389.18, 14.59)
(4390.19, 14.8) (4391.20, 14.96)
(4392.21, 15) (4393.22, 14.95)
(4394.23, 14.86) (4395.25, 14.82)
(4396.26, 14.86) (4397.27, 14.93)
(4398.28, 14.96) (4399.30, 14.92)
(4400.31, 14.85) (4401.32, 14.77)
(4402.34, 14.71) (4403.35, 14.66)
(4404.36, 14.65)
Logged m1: 2.7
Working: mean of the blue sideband 16.6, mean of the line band 14.1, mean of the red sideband 14.9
